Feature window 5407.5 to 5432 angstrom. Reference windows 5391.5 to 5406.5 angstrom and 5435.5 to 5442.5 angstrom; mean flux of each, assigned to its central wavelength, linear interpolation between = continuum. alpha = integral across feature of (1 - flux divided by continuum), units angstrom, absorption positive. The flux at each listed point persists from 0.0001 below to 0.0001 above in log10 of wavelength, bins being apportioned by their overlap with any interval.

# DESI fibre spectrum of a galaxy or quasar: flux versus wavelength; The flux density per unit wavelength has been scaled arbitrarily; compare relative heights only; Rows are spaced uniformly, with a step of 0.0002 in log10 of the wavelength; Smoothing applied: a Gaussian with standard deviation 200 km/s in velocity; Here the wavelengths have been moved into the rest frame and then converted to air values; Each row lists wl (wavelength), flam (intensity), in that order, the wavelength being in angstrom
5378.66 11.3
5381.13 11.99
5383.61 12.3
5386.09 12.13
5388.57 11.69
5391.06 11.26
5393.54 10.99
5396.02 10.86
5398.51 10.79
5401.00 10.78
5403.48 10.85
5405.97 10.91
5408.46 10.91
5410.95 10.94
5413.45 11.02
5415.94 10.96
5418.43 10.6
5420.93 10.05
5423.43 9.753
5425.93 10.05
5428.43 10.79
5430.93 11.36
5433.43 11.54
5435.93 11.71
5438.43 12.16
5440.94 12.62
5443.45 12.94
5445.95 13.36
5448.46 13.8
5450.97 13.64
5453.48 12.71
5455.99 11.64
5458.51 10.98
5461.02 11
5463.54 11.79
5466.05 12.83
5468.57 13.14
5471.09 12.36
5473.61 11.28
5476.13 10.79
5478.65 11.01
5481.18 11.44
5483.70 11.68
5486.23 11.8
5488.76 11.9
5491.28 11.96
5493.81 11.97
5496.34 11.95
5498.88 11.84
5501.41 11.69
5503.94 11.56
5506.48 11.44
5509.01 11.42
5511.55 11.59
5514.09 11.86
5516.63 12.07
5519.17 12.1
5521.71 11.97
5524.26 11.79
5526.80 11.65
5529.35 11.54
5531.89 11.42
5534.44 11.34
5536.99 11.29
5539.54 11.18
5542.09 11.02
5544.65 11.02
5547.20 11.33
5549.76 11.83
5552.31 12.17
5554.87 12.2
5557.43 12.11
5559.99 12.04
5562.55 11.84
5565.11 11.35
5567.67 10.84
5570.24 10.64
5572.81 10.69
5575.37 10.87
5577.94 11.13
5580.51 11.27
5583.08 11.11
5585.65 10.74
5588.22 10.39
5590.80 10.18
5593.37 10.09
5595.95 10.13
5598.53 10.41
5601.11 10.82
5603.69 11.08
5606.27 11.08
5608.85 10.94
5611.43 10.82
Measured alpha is 2.0 angstrom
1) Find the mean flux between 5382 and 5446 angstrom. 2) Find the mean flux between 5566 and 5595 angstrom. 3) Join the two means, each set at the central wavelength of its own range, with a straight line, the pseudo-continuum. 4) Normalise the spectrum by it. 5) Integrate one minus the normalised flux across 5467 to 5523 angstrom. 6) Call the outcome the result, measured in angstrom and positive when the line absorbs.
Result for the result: -4.0 angstrom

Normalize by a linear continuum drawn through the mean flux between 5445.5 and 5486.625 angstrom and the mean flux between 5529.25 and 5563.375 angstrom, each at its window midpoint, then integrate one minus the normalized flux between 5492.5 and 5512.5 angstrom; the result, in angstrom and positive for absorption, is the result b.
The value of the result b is 0.3 angstrom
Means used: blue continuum 12.1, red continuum 11.6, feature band 11.7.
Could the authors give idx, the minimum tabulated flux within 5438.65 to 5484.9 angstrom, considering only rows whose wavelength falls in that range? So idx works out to 10.79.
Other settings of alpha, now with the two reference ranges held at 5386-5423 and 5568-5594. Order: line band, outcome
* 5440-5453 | -2.85 angstrom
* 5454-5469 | -1.40 angstrom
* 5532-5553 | -1.18 angstrom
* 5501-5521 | -1.70 angstrom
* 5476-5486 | -0.46 angstrom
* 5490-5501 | -1.11 angstrom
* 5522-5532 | -0.81 angstrom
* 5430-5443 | -1.28 angstrom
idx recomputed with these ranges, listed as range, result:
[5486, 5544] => 11.02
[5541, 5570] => 10.84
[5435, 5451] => 11.71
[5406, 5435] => 9.753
